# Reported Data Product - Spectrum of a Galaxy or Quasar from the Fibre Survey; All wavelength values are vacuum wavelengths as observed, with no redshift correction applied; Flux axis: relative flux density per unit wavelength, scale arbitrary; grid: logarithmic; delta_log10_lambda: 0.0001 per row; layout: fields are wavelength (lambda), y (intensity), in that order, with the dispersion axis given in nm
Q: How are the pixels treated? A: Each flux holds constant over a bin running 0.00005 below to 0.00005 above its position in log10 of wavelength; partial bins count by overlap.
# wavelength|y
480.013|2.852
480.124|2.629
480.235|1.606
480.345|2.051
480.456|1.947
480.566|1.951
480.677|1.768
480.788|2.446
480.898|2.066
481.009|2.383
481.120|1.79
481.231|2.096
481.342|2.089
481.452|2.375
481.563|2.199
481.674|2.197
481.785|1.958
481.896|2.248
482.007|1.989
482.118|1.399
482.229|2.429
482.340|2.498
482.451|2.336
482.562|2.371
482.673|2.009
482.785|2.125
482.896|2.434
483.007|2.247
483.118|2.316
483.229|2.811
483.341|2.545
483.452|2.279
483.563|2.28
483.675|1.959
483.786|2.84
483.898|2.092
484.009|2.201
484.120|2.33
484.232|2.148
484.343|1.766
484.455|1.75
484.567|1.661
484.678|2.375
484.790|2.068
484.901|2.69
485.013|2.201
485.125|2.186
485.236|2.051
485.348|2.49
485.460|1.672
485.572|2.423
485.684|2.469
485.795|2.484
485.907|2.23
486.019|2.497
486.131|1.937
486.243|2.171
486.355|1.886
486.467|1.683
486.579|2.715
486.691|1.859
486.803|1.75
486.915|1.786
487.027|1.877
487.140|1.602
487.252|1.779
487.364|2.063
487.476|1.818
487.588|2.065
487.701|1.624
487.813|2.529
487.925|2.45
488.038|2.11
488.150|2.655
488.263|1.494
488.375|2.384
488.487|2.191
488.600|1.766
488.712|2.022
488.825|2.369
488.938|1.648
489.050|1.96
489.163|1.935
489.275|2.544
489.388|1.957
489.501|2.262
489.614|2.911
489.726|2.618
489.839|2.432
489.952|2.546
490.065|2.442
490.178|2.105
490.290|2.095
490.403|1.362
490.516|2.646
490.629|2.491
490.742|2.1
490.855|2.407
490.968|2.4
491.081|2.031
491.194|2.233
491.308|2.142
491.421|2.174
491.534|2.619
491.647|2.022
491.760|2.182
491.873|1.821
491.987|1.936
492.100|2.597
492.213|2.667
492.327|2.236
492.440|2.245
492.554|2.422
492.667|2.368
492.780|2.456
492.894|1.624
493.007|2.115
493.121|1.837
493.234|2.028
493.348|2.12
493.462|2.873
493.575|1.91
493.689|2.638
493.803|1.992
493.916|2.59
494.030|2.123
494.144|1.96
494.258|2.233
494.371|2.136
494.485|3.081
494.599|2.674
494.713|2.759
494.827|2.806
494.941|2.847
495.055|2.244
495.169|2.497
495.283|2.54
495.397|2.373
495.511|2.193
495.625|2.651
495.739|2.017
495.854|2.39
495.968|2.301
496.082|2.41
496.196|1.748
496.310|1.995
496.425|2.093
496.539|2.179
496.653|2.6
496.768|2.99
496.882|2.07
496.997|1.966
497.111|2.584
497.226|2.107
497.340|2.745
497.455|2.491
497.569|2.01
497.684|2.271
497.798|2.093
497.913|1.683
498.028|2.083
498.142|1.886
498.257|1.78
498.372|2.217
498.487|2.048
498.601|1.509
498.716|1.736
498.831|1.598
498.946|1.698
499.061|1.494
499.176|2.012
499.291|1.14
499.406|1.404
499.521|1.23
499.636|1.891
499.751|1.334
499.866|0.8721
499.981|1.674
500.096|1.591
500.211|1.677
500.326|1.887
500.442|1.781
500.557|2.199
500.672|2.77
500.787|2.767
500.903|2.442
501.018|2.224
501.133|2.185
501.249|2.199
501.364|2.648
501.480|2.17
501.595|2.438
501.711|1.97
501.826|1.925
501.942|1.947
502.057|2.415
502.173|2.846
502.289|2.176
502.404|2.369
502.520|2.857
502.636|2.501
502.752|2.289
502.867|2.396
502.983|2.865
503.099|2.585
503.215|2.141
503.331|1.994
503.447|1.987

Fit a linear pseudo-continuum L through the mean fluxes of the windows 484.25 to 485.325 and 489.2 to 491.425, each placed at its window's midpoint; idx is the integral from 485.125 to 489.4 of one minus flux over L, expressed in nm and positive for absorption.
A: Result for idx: 0.20 nm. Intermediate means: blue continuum 2.1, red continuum 2.29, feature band 2.08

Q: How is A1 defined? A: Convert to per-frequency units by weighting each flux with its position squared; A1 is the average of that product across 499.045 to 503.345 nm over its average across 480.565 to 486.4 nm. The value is 1.03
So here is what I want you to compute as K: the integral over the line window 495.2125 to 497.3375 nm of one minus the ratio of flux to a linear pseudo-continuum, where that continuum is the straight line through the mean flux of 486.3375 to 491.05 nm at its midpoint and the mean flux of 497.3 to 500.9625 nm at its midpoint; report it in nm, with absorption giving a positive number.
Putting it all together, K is -0.39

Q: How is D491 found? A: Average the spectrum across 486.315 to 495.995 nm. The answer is 2.22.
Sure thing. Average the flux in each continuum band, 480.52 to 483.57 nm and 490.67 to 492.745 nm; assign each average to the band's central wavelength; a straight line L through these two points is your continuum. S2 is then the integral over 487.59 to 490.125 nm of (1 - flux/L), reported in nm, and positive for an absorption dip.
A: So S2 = 0.03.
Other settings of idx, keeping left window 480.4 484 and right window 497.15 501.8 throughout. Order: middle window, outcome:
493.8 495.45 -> -0.368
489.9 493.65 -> -0.287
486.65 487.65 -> 0.135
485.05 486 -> -0.046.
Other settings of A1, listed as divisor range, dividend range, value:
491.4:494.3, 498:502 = 0.88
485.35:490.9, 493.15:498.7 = 1.10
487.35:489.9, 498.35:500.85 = 0.84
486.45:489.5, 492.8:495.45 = 1.19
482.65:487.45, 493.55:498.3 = 1.12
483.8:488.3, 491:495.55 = 1.13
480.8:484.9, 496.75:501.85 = 0.97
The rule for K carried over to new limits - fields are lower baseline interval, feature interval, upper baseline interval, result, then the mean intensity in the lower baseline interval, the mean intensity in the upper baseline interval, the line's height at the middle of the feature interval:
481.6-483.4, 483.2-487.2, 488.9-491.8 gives 0.16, 2.24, 2.25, 2.24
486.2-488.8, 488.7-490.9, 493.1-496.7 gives -0.13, 2.02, 2.34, 2.12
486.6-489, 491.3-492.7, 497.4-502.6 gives -0.19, 2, 1.99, 2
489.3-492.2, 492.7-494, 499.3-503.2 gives 0.02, 2.27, 2.13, 2.23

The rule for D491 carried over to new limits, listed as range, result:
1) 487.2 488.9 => 2.08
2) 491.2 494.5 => 2.24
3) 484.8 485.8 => 2.28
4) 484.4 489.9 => 2.12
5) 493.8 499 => 2.24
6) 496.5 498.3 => 2.22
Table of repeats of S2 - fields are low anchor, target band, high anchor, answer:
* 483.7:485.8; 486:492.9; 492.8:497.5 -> 0.30 nm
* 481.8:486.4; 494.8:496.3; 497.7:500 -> -0.47 nm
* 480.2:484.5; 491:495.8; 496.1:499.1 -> -0.49 nm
